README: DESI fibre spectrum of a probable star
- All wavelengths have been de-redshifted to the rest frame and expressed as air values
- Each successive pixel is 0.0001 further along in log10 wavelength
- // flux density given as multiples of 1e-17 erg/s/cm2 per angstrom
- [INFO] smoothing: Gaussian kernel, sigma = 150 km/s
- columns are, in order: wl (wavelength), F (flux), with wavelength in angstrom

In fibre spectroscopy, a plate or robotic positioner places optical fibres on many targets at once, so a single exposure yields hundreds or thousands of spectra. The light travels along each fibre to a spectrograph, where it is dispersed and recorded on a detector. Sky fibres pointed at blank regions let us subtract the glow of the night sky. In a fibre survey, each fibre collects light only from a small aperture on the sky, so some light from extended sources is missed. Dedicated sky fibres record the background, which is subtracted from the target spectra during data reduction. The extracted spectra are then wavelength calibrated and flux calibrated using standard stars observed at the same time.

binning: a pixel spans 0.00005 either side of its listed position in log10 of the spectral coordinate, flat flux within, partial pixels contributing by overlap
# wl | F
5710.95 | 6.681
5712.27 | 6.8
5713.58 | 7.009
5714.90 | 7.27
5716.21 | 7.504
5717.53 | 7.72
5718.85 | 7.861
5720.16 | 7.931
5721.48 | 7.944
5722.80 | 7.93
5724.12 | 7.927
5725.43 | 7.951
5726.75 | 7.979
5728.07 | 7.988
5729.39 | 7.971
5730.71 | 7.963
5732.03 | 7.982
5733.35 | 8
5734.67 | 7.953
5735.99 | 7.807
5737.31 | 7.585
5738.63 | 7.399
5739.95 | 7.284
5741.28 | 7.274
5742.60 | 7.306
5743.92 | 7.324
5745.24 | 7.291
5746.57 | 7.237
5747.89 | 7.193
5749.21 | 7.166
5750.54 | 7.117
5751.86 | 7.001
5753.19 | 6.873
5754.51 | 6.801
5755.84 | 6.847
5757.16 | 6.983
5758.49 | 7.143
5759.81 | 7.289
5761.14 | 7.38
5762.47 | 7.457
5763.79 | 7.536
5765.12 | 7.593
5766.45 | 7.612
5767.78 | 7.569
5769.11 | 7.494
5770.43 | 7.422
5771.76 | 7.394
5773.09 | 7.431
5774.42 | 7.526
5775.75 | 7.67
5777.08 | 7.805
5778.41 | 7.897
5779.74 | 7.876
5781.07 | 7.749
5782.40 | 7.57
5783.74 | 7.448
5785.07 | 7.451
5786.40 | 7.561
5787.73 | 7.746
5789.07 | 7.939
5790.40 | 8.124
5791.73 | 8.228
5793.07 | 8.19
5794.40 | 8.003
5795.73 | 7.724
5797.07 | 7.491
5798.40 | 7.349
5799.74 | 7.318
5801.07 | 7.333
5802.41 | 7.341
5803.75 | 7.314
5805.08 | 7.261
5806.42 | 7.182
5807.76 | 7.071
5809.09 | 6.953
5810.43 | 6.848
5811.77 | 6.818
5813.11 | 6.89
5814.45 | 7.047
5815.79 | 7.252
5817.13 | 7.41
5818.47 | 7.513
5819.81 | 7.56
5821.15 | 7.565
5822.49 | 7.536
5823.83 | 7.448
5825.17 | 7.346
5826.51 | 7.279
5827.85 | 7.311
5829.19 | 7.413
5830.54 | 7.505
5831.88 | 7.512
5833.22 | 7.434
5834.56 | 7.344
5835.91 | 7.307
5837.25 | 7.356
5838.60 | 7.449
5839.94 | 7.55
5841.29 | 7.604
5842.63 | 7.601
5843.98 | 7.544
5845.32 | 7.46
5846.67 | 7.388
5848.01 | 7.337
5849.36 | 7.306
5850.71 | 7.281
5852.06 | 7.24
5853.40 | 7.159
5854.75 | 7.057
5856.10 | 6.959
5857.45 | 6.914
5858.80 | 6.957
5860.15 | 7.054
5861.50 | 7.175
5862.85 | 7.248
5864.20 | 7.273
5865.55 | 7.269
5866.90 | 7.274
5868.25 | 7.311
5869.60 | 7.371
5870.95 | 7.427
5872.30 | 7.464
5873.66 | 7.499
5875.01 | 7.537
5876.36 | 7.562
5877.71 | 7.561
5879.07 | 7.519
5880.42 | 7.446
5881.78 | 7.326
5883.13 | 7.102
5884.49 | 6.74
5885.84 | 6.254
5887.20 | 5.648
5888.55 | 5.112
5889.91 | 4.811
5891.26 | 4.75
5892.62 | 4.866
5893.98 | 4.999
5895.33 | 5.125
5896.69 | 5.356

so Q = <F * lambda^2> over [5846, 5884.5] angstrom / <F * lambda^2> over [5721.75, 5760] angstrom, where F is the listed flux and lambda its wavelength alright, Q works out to 1.02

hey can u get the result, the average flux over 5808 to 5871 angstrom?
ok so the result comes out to 7.29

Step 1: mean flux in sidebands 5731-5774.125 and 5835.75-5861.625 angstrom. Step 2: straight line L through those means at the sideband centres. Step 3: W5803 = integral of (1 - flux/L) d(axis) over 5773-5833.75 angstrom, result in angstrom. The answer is -1.3 angstrom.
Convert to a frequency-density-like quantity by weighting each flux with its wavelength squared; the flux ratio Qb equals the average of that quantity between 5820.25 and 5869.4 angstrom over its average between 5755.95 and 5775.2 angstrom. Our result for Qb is 1.0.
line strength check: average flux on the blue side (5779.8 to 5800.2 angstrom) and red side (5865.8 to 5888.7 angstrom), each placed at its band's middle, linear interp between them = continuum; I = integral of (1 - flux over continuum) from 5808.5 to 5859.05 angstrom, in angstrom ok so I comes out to 0.8 angstrom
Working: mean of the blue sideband 7.73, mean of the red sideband 7.12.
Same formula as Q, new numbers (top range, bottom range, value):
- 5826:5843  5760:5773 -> 1.02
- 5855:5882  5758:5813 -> 1.00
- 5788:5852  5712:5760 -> 1.02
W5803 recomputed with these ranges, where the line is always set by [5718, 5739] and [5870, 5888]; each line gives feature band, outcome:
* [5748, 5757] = 0.9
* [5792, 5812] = 0.4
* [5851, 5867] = 0.3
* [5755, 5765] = 0.6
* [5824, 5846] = -0.2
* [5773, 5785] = 0.0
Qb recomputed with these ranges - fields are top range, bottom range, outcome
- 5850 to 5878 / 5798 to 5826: 1.02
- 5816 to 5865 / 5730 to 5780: 1.02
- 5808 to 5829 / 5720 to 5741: 0.95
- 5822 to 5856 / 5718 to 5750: 1.00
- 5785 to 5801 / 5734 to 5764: 1.08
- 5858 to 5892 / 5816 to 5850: 0.94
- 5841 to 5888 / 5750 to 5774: 1.03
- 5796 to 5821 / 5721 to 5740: 0.95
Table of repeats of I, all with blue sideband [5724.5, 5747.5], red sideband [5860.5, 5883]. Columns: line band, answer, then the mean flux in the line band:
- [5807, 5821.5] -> 0.6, 7.16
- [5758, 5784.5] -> 0.2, 7.55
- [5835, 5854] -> 0.1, 7.4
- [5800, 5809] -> 0.3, 7.24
